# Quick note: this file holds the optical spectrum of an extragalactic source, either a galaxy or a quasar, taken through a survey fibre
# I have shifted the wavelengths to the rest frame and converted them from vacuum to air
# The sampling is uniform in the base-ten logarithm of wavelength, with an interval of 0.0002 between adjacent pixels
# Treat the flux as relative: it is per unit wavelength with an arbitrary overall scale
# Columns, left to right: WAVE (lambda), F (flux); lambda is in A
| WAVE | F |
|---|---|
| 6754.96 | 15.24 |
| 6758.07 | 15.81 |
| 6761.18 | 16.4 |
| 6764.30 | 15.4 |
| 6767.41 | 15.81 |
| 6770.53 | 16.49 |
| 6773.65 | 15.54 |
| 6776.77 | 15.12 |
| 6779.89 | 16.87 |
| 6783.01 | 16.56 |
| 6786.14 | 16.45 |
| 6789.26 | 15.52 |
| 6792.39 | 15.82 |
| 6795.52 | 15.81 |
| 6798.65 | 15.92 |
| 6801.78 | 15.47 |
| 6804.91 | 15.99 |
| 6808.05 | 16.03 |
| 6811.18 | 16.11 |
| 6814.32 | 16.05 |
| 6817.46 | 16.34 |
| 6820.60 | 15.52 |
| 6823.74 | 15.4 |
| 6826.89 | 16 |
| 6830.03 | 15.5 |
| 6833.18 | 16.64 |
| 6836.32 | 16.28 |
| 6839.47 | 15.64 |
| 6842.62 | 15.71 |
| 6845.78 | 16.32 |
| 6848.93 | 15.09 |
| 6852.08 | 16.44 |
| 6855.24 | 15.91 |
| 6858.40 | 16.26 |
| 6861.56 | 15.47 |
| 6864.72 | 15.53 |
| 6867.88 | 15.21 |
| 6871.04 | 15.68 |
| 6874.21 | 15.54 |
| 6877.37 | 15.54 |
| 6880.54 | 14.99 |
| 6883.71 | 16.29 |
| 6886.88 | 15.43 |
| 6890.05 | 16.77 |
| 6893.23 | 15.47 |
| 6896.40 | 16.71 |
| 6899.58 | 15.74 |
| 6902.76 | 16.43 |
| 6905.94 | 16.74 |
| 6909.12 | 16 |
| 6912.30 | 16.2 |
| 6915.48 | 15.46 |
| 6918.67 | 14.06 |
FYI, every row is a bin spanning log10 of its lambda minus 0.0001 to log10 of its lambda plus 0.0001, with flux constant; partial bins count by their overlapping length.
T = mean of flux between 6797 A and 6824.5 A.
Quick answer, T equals 15.9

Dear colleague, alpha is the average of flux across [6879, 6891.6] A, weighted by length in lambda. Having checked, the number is 15.9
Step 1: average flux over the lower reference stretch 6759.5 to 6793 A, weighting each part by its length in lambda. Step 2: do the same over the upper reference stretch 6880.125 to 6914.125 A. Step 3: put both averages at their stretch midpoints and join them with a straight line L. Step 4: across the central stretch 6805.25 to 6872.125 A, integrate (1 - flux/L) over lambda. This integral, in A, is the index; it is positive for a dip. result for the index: 0.8 A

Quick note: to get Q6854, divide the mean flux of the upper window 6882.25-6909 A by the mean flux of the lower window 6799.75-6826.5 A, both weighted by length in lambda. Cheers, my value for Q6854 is 1.0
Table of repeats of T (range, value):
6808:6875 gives 15.8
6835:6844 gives 15.9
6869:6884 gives 15.5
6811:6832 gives 15.8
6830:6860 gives 16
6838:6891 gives 15.7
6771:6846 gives 15.9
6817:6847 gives 15.9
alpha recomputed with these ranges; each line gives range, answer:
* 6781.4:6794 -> 16.1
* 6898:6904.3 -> 16.1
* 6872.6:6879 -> 15.5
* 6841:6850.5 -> 15.7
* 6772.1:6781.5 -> 15.9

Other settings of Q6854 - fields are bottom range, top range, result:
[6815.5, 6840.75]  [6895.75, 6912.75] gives 1.02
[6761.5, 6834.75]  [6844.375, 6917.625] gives 1.00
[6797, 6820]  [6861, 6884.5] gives 0.97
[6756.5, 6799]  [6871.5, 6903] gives 0.99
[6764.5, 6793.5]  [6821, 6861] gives 0.99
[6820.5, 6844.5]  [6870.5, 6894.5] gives 0.99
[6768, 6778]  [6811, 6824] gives 1.01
